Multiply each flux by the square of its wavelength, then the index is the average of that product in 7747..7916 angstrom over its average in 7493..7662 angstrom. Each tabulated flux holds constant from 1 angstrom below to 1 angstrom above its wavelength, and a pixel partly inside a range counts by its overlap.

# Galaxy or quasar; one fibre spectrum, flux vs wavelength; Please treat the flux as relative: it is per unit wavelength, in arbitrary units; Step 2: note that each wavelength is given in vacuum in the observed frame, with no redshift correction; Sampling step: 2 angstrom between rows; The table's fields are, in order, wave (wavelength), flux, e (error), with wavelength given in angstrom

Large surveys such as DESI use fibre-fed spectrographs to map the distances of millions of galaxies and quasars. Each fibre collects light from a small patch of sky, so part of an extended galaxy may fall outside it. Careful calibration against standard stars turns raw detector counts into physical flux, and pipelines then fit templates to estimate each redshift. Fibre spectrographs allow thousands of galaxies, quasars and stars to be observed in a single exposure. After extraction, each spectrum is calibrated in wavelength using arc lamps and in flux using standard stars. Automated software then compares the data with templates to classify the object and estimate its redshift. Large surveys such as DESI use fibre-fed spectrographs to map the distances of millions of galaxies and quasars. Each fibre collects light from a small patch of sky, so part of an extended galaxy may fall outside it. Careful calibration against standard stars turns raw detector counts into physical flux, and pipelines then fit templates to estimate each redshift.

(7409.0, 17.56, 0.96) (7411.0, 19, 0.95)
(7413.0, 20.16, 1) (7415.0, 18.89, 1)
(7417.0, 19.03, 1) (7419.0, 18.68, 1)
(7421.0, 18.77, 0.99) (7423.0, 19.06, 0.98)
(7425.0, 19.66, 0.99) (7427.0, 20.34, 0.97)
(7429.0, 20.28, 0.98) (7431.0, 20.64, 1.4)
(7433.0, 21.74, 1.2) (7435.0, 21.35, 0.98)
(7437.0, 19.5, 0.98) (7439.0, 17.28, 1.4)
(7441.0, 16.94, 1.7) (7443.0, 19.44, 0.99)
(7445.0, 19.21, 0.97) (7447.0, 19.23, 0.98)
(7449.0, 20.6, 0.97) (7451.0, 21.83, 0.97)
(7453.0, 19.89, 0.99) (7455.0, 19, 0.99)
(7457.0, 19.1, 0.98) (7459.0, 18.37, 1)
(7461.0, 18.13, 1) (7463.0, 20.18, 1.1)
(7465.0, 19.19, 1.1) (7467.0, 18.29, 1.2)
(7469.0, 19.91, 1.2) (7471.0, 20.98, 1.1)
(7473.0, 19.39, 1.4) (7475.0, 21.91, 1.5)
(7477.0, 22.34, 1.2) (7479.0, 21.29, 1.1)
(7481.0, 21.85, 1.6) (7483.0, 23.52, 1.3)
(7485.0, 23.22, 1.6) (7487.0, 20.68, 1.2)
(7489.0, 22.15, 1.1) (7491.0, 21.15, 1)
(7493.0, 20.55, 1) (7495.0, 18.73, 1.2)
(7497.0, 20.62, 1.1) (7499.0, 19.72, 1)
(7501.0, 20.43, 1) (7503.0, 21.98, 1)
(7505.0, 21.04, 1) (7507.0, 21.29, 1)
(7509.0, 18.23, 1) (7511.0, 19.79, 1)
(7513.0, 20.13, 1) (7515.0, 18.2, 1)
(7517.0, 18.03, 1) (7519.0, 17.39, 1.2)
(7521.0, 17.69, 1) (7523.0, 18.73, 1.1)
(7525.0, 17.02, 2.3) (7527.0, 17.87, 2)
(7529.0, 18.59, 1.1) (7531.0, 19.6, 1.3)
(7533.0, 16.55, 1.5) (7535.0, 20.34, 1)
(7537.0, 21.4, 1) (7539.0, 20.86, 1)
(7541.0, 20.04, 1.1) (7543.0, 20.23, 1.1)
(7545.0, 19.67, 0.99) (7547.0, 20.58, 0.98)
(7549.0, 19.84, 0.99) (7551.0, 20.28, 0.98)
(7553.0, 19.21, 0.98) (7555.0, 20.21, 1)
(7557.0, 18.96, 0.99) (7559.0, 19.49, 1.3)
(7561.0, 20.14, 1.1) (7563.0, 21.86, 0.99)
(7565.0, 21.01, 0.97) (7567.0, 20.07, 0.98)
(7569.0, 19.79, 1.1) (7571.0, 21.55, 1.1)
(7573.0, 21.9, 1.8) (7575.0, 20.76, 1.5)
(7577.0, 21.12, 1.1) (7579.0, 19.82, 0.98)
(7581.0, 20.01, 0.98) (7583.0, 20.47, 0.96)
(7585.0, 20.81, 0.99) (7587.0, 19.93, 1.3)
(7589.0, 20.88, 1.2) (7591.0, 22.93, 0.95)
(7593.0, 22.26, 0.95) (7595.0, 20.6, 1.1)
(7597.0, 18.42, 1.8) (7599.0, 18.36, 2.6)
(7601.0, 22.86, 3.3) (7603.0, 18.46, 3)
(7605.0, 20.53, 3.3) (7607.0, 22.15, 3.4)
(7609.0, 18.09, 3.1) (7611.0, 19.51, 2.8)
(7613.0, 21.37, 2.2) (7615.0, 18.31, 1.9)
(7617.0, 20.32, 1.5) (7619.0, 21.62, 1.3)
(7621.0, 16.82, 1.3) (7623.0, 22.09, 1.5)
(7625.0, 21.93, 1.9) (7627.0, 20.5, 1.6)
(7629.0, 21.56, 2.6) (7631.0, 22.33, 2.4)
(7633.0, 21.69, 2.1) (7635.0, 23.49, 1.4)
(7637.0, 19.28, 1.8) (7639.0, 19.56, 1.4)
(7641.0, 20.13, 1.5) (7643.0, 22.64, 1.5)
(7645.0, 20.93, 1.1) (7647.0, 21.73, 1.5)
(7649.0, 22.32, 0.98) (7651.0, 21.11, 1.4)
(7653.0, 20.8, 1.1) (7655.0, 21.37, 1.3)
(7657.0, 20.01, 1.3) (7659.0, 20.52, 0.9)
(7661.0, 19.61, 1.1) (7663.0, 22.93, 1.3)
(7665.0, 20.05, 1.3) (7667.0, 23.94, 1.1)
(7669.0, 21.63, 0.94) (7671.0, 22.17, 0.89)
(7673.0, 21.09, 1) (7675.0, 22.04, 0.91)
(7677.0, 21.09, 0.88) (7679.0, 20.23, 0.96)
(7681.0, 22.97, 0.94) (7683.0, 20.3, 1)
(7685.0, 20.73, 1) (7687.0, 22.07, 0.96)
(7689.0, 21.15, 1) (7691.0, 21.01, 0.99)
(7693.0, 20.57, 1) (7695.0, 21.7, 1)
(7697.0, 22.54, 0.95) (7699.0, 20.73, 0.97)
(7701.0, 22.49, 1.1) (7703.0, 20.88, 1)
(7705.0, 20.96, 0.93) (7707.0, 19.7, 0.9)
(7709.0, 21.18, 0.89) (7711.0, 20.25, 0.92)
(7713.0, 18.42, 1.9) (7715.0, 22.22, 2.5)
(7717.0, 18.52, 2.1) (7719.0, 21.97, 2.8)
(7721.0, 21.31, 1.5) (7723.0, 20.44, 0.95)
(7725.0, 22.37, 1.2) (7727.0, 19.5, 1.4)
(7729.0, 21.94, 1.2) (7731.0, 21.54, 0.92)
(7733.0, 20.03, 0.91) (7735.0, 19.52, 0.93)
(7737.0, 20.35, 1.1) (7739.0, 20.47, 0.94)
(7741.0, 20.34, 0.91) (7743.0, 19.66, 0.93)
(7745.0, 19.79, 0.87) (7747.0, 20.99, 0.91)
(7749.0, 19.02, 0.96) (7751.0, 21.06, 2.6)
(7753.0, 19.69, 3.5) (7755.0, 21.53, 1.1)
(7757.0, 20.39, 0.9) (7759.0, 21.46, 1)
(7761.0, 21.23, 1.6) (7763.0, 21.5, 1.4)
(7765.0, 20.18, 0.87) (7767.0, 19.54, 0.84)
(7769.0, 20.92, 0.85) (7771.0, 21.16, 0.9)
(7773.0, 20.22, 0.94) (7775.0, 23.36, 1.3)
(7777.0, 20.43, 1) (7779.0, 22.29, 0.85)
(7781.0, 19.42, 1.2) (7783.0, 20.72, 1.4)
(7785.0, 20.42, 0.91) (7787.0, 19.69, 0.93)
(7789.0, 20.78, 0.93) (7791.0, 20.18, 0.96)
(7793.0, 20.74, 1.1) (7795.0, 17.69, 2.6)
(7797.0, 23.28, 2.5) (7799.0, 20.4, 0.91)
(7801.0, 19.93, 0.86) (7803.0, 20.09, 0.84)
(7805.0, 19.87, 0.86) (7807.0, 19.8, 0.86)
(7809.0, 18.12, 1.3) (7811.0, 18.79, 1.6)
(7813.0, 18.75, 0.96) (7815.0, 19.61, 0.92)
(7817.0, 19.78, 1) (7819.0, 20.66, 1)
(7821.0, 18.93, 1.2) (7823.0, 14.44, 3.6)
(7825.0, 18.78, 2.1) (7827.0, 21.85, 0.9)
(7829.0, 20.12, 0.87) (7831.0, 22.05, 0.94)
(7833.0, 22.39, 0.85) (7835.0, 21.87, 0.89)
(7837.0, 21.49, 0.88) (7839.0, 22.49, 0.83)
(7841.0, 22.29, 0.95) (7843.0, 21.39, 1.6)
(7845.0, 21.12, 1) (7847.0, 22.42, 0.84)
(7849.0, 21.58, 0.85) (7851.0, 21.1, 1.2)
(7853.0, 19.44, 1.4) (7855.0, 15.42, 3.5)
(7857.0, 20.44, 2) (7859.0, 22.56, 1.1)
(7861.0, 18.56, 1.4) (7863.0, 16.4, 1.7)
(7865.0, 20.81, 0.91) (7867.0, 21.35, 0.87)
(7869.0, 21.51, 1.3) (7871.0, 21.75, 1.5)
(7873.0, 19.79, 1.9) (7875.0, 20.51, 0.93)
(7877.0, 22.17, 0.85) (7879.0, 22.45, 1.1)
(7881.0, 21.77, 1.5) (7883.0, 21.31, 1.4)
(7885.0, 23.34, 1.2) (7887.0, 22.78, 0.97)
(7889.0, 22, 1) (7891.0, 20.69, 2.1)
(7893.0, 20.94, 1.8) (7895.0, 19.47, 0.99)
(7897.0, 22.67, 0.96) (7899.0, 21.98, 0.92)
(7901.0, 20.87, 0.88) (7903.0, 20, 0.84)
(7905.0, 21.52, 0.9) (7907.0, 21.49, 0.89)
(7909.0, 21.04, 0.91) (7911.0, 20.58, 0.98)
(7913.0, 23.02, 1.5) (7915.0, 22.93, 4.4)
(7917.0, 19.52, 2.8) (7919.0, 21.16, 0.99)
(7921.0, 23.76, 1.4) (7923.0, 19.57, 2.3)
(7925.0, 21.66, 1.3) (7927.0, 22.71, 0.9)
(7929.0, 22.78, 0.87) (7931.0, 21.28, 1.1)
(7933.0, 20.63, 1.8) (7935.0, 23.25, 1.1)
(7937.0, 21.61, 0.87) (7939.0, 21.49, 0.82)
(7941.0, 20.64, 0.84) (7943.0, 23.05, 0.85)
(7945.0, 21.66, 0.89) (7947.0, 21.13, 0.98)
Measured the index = 1.1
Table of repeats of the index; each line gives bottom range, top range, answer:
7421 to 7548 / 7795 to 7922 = 1.15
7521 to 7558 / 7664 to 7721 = 1.14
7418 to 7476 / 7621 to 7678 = 1.15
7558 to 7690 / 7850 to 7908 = 1.07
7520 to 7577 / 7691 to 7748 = 1.09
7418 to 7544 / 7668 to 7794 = 1.12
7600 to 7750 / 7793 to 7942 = 1.05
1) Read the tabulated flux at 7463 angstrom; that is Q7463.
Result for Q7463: 20.18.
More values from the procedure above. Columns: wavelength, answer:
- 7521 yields 17.69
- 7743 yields 19.66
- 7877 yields 22.17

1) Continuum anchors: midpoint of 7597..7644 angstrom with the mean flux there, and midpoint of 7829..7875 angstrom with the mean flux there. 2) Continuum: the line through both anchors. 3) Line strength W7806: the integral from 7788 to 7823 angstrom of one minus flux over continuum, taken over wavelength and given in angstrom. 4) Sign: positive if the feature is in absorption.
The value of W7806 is 1.8 angstrom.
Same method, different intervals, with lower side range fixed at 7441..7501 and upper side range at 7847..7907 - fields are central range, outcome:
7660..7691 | -1.3 angstrom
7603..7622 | 0.7 angstrom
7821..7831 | 0.8 angstrom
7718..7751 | 0.2 angstrom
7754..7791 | -0.1 angstrom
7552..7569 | 0.3 angstrom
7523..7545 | 1.2 angstrom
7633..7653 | -0.7 angstrom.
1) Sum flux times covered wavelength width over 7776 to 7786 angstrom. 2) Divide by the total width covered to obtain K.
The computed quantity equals 20.7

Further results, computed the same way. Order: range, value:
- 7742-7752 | 20.1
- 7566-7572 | 20.5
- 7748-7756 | 20.3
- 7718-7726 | 21.5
